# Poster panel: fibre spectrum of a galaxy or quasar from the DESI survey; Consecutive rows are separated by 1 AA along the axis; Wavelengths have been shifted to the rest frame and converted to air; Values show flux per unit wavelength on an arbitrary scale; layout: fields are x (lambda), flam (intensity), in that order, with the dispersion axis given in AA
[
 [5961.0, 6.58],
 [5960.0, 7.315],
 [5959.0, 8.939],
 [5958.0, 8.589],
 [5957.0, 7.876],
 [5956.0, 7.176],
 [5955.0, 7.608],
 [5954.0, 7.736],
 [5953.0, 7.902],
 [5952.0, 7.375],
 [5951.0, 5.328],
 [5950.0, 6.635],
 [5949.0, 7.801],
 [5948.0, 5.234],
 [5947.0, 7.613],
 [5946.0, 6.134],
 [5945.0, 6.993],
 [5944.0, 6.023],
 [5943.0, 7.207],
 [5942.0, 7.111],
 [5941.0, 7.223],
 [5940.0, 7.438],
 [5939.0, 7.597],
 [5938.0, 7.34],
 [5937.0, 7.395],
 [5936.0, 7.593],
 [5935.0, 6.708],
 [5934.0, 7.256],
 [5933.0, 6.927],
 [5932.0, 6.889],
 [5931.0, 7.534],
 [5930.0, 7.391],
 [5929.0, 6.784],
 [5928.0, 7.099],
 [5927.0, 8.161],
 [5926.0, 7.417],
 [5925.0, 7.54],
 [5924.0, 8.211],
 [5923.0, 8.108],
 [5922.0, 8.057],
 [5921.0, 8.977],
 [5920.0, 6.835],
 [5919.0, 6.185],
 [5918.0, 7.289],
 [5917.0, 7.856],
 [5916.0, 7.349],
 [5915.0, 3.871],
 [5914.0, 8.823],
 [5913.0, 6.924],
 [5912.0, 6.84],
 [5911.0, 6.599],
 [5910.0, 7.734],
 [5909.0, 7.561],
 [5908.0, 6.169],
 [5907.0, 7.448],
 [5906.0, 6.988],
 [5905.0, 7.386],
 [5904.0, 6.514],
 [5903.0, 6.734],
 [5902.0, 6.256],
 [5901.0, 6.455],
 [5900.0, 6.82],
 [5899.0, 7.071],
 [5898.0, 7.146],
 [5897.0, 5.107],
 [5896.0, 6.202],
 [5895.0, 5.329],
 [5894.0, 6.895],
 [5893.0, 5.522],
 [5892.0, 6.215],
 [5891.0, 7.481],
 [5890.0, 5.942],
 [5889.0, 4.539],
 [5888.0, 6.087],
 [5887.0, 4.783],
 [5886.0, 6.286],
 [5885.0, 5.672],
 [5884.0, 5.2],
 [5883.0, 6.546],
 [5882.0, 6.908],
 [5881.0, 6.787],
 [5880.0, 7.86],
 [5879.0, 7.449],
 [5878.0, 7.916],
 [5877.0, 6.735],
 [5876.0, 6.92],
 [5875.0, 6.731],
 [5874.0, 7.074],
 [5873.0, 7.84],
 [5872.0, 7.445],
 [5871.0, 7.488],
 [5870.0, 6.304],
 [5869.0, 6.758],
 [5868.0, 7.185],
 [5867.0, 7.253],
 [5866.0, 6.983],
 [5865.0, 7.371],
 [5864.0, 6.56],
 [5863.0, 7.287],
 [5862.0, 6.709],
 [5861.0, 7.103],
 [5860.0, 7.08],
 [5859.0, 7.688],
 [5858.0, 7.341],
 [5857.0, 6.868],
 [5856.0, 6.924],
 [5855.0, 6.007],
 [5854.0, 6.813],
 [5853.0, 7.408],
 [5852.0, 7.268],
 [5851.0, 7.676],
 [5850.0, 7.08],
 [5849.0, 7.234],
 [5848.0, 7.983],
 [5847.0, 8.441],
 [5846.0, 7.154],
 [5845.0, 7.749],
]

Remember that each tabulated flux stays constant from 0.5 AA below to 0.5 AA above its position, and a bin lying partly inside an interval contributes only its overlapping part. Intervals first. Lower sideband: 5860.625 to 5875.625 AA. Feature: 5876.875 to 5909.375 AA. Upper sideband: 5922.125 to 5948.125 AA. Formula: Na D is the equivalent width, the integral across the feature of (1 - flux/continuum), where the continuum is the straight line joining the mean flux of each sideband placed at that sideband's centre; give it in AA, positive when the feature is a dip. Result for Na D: 3.0 AA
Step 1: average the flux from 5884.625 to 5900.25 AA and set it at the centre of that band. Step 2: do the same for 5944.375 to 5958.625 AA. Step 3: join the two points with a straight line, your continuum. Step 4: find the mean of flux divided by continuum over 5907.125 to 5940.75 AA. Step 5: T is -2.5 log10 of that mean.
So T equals -0.10 mag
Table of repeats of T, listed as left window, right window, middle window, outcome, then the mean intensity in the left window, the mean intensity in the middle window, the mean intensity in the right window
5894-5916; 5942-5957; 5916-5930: -0.117 mag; 6.69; 7.56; 6.95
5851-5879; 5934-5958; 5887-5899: 0.177 mag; 7.09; 6.03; 7.12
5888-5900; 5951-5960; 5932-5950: 0.050 mag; 6.16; 7.02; 7.72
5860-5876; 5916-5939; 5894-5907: 0.113 mag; 7.07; 6.55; 7.44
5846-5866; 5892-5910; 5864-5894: 0.036 mag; 7.2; 6.67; 6.59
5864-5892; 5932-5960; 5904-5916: 0.001 mag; 6.71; 6.94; 7.21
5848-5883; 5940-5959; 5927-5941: -0.018 mag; 7.12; 7.26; 7.14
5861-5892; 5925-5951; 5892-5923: 0.011 mag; 6.73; 6.84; 7.07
